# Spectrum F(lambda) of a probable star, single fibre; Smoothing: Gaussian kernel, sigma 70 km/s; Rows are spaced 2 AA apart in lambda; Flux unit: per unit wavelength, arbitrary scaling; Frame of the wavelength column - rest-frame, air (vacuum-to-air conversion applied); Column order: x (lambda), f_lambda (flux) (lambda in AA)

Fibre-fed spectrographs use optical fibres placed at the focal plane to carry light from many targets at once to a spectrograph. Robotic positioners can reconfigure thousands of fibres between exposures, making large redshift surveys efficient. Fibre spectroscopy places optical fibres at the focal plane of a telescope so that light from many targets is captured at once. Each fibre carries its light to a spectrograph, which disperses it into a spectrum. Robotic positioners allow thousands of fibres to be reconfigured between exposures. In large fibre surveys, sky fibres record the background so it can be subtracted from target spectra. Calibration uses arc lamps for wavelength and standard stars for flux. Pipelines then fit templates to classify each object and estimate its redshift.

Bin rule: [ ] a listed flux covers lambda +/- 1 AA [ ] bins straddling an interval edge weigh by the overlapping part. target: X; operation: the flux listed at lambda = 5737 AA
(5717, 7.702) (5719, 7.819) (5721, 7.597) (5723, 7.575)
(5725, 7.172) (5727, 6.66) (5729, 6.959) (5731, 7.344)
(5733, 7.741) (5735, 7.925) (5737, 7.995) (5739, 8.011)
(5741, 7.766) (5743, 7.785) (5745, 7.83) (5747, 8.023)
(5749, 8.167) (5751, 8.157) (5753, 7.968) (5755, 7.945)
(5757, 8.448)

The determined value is 7.995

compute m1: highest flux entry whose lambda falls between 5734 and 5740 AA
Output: 8.011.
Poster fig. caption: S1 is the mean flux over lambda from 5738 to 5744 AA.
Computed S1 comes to 7.85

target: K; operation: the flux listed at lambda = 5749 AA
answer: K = 8.167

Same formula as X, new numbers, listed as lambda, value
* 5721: 7.597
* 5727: 6.66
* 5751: 8.157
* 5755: 7.945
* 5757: 8.448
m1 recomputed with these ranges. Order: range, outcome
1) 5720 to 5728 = 7.597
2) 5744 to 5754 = 8.167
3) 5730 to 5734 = 7.741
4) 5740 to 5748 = 8.023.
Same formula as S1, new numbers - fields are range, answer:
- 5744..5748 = 7.93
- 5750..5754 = 8.06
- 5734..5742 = 7.92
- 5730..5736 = 7.67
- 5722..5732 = 7.14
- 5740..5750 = 7.91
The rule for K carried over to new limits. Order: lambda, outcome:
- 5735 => 7.925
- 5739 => 8.011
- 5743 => 7.785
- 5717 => 7.702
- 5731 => 7.344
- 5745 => 7.83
